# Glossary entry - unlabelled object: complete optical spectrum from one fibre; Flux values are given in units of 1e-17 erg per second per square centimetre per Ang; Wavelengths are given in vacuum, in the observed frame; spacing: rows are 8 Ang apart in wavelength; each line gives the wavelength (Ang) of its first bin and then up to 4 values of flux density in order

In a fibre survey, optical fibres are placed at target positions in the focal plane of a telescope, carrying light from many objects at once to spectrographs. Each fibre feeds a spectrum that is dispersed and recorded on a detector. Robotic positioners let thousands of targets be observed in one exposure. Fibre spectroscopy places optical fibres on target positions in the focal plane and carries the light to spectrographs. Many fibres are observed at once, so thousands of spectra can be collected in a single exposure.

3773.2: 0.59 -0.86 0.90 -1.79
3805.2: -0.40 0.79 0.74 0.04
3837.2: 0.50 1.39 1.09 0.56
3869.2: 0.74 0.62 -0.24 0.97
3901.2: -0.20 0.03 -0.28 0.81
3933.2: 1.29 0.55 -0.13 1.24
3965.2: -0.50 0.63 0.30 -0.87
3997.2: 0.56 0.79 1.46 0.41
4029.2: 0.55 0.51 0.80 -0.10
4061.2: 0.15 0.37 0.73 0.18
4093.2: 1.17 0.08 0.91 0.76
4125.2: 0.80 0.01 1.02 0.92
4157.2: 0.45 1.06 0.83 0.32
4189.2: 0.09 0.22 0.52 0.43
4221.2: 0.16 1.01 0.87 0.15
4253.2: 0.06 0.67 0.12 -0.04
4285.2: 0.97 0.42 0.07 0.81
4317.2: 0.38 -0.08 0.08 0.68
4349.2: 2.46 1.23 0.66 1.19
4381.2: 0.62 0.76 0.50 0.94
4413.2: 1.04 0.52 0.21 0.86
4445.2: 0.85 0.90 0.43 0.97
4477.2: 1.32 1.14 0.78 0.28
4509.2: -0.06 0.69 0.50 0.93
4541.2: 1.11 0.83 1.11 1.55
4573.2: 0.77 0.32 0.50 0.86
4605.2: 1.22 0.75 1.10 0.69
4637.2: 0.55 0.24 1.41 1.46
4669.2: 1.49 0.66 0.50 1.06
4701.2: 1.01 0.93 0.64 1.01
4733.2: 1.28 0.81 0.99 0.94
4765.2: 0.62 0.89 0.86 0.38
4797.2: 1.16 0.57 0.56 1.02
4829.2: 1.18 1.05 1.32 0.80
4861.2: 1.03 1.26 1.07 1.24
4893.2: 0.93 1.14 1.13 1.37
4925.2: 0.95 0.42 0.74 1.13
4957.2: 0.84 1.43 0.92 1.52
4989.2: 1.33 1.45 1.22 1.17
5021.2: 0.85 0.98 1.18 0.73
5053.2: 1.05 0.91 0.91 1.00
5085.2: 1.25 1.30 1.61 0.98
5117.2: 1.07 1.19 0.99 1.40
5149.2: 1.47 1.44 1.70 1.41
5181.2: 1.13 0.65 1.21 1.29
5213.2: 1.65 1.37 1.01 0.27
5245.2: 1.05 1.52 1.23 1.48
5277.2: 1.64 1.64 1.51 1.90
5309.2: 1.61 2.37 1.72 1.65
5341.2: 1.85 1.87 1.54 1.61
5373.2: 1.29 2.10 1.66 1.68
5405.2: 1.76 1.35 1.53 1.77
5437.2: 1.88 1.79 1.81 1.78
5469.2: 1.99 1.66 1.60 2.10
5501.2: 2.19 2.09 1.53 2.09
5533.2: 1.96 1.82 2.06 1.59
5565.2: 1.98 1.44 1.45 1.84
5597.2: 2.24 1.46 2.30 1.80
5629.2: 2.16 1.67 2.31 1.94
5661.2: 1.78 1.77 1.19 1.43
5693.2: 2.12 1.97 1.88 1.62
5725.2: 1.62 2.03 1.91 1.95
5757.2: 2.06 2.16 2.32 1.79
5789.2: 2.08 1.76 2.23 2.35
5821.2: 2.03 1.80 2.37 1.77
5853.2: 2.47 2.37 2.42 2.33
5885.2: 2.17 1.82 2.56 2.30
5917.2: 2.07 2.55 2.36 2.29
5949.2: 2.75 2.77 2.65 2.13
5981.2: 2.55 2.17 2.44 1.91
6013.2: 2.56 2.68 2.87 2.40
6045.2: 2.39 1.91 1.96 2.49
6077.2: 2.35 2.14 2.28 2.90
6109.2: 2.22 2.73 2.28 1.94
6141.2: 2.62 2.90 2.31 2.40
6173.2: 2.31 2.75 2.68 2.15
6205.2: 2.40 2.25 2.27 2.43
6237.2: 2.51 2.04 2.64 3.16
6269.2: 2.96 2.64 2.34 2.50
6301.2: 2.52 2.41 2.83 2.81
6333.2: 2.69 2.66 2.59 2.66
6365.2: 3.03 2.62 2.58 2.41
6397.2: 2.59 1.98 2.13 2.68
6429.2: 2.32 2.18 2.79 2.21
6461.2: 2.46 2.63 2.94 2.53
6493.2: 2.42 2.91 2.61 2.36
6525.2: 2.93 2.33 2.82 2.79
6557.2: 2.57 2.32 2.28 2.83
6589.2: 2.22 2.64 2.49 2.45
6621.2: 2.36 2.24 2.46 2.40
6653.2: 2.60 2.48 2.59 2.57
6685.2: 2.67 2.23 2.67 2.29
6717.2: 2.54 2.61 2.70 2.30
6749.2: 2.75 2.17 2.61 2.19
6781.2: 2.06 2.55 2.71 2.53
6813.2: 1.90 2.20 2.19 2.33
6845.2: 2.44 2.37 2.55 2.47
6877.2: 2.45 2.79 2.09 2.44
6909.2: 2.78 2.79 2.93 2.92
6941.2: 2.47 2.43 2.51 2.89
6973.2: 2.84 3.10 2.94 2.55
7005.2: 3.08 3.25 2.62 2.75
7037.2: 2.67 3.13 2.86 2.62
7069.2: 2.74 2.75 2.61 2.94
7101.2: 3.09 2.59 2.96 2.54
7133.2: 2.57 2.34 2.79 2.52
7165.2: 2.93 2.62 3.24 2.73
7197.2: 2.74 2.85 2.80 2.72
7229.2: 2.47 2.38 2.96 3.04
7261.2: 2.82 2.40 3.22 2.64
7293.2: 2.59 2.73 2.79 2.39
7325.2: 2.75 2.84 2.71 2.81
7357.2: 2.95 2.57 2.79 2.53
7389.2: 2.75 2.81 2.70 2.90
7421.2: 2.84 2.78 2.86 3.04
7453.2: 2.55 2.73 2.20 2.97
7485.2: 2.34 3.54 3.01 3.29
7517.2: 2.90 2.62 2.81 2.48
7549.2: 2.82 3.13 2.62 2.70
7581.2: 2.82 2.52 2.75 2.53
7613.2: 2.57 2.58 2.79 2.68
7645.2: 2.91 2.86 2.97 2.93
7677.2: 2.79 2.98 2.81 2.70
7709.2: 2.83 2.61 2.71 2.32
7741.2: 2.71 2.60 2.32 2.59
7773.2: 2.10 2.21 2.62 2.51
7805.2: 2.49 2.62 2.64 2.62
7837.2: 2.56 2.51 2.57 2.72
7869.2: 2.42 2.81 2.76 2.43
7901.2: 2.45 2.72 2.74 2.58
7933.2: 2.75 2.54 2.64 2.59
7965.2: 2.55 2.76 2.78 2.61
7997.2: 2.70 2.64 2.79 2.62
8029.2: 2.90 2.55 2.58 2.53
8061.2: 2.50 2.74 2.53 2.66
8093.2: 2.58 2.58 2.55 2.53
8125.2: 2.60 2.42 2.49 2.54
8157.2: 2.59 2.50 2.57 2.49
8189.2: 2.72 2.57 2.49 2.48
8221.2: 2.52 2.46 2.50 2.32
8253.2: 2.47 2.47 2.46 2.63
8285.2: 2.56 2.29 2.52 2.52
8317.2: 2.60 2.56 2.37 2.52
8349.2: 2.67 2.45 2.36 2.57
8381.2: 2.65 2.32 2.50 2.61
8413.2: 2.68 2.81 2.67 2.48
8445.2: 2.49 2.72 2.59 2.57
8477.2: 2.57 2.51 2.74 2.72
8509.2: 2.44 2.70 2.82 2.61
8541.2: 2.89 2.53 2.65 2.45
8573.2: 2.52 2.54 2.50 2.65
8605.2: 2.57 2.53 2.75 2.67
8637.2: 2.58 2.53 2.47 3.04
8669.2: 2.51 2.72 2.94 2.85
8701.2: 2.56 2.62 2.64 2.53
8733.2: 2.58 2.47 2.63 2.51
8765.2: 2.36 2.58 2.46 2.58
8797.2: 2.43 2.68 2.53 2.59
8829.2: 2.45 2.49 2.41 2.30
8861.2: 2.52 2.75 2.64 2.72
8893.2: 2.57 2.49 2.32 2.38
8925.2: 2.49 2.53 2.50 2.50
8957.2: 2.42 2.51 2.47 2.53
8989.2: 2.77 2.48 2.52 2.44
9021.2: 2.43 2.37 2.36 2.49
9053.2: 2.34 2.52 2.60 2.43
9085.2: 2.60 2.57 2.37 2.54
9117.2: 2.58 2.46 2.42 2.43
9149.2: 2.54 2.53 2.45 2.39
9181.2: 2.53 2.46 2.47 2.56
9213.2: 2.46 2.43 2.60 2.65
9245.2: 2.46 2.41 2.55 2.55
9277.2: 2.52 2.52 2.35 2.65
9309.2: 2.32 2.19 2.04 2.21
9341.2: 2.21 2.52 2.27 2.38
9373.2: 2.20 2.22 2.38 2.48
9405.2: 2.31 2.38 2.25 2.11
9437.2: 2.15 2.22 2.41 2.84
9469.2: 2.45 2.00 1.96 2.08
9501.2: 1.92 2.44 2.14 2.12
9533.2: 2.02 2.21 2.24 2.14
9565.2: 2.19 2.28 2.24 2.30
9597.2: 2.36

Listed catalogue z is 0.32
